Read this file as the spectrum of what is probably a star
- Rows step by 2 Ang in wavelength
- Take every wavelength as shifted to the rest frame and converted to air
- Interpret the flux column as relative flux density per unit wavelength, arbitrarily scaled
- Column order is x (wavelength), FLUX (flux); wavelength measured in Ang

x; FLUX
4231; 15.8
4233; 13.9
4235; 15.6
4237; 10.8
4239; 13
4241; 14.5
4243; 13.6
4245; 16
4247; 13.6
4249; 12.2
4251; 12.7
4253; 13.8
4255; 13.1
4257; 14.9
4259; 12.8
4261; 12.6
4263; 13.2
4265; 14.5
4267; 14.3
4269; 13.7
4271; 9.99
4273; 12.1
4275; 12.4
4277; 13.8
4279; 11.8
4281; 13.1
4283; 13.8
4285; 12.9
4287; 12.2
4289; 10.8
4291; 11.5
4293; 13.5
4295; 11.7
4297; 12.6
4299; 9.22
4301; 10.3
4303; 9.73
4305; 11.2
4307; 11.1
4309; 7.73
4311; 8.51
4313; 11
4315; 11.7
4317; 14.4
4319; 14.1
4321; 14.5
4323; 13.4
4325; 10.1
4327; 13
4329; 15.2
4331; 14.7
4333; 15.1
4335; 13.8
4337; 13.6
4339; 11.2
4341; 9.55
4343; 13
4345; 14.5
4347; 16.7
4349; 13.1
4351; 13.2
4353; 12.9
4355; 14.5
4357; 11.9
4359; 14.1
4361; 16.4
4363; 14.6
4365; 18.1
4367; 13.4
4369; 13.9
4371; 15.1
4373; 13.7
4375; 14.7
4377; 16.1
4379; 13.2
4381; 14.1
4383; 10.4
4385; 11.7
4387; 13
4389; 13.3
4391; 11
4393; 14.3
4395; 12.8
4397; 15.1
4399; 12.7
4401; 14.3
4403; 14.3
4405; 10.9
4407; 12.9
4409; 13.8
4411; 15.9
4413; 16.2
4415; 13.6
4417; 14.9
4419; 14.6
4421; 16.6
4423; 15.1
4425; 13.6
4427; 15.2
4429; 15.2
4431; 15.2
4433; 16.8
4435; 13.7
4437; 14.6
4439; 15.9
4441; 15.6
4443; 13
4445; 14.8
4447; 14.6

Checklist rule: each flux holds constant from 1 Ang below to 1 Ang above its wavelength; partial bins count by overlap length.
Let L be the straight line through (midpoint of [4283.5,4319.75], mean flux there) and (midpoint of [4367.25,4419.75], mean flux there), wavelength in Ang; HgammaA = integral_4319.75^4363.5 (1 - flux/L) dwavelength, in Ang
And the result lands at -4.27 Ang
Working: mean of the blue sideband 11.4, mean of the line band 13.6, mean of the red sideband 13.7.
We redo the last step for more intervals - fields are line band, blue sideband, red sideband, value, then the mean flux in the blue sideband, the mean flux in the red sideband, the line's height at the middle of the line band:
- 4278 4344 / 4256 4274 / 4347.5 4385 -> 6.9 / 13.1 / 14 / 13.5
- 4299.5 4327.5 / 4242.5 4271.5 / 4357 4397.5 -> 4.6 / 13.5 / 13.9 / 13.7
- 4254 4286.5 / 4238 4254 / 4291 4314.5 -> -1.8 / 13.7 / 10.7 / 12.4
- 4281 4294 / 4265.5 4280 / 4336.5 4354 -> 0.2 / 12.7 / 13.1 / 12.7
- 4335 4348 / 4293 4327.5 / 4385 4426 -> -0.9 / 11.5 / 13.9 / 12.3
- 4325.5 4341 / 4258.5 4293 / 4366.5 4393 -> -0.4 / 12.7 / 13.4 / 13.1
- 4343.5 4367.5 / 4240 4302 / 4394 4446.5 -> -1.2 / 12.8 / 14.5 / 13.8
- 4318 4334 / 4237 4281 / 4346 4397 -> -0.2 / 13.2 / 13.9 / 13.6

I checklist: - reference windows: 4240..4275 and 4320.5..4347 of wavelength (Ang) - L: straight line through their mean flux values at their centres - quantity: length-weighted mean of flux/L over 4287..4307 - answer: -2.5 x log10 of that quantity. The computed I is 0.19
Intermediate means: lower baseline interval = 13.4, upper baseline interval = 13.3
